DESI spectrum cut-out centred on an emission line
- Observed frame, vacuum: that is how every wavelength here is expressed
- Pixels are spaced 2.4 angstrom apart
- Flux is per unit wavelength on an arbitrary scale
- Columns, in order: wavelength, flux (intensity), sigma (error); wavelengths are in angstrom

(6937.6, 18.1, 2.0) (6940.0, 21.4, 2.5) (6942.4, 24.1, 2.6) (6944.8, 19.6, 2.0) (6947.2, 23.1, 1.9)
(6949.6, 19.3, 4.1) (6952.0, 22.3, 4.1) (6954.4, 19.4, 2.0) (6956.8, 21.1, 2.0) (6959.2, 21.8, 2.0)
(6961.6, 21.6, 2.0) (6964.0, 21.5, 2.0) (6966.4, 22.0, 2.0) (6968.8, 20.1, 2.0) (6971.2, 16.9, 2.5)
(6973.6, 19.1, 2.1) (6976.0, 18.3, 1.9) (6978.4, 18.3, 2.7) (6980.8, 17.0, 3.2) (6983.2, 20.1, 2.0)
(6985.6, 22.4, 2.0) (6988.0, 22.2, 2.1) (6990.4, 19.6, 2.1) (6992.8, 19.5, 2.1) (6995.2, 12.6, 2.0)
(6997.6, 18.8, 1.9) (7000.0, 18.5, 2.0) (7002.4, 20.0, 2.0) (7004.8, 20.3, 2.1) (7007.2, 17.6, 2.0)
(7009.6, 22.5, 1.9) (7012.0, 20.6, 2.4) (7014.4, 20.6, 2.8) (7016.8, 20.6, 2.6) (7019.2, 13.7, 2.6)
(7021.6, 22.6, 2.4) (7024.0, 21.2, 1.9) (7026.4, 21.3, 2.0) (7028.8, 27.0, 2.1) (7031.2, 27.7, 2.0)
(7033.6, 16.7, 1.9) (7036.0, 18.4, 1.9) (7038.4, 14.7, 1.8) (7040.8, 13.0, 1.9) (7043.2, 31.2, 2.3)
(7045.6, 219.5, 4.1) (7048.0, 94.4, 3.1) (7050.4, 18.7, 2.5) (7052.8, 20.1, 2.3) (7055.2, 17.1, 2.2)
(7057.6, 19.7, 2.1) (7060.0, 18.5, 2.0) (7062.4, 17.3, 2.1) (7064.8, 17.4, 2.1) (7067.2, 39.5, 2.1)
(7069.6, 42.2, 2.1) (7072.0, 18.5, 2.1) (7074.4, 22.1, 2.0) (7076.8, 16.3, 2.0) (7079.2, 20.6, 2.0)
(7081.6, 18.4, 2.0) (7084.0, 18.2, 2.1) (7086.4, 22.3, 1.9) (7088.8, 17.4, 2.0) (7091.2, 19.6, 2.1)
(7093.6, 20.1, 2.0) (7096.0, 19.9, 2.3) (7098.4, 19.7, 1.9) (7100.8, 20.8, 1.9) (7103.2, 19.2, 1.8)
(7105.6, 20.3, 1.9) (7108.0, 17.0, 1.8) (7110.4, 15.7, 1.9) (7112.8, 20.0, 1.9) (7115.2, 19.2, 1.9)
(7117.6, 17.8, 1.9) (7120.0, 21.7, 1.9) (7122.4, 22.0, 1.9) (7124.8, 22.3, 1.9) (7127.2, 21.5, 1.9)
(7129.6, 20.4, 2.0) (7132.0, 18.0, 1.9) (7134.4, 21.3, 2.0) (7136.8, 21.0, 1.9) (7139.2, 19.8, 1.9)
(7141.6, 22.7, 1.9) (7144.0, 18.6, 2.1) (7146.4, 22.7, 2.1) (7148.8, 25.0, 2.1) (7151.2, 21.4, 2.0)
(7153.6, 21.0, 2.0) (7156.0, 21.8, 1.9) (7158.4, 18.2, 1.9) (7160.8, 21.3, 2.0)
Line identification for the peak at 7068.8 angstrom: [N II]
